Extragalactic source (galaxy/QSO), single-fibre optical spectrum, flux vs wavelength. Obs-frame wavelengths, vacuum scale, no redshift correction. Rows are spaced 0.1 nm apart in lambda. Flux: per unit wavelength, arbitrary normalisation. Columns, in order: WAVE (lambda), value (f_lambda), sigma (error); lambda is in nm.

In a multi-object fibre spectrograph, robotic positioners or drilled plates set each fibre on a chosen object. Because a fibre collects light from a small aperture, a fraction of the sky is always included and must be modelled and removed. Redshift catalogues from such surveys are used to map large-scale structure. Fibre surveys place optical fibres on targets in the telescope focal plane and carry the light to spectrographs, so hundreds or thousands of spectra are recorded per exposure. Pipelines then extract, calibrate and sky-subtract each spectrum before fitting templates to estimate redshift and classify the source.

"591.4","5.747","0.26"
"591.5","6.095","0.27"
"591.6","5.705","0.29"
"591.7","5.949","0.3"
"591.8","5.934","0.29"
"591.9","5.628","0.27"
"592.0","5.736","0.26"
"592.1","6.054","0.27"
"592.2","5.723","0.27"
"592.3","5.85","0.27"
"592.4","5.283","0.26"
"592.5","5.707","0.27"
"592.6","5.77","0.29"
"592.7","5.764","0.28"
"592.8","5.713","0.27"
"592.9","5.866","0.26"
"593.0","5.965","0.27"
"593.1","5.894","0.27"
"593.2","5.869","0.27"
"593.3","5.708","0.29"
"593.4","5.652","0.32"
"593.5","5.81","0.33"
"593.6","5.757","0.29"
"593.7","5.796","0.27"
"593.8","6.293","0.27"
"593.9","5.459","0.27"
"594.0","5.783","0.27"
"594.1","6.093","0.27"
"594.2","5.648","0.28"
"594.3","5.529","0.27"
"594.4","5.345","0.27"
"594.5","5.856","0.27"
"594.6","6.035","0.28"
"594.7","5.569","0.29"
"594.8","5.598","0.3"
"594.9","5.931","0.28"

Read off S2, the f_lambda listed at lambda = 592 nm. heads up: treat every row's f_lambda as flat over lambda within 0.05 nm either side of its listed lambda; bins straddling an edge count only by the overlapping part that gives 5.736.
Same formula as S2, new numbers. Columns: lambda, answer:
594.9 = 5.931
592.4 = 5.283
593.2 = 5.869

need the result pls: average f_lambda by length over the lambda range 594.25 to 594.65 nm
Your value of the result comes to 5.69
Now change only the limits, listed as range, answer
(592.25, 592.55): 5.61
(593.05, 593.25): 5.88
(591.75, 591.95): 5.78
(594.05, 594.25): 5.87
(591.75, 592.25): 5.81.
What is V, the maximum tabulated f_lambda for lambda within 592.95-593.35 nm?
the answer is 5.965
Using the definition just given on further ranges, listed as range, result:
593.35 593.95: 6.293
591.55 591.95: 5.949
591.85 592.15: 6.054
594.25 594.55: 5.856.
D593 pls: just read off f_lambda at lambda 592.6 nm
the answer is 5.77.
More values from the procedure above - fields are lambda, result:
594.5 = 5.856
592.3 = 5.85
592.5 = 5.707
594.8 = 5.598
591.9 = 5.628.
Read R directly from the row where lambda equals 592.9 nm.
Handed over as 5.866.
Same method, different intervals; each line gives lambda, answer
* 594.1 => 6.093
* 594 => 5.783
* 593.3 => 5.708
